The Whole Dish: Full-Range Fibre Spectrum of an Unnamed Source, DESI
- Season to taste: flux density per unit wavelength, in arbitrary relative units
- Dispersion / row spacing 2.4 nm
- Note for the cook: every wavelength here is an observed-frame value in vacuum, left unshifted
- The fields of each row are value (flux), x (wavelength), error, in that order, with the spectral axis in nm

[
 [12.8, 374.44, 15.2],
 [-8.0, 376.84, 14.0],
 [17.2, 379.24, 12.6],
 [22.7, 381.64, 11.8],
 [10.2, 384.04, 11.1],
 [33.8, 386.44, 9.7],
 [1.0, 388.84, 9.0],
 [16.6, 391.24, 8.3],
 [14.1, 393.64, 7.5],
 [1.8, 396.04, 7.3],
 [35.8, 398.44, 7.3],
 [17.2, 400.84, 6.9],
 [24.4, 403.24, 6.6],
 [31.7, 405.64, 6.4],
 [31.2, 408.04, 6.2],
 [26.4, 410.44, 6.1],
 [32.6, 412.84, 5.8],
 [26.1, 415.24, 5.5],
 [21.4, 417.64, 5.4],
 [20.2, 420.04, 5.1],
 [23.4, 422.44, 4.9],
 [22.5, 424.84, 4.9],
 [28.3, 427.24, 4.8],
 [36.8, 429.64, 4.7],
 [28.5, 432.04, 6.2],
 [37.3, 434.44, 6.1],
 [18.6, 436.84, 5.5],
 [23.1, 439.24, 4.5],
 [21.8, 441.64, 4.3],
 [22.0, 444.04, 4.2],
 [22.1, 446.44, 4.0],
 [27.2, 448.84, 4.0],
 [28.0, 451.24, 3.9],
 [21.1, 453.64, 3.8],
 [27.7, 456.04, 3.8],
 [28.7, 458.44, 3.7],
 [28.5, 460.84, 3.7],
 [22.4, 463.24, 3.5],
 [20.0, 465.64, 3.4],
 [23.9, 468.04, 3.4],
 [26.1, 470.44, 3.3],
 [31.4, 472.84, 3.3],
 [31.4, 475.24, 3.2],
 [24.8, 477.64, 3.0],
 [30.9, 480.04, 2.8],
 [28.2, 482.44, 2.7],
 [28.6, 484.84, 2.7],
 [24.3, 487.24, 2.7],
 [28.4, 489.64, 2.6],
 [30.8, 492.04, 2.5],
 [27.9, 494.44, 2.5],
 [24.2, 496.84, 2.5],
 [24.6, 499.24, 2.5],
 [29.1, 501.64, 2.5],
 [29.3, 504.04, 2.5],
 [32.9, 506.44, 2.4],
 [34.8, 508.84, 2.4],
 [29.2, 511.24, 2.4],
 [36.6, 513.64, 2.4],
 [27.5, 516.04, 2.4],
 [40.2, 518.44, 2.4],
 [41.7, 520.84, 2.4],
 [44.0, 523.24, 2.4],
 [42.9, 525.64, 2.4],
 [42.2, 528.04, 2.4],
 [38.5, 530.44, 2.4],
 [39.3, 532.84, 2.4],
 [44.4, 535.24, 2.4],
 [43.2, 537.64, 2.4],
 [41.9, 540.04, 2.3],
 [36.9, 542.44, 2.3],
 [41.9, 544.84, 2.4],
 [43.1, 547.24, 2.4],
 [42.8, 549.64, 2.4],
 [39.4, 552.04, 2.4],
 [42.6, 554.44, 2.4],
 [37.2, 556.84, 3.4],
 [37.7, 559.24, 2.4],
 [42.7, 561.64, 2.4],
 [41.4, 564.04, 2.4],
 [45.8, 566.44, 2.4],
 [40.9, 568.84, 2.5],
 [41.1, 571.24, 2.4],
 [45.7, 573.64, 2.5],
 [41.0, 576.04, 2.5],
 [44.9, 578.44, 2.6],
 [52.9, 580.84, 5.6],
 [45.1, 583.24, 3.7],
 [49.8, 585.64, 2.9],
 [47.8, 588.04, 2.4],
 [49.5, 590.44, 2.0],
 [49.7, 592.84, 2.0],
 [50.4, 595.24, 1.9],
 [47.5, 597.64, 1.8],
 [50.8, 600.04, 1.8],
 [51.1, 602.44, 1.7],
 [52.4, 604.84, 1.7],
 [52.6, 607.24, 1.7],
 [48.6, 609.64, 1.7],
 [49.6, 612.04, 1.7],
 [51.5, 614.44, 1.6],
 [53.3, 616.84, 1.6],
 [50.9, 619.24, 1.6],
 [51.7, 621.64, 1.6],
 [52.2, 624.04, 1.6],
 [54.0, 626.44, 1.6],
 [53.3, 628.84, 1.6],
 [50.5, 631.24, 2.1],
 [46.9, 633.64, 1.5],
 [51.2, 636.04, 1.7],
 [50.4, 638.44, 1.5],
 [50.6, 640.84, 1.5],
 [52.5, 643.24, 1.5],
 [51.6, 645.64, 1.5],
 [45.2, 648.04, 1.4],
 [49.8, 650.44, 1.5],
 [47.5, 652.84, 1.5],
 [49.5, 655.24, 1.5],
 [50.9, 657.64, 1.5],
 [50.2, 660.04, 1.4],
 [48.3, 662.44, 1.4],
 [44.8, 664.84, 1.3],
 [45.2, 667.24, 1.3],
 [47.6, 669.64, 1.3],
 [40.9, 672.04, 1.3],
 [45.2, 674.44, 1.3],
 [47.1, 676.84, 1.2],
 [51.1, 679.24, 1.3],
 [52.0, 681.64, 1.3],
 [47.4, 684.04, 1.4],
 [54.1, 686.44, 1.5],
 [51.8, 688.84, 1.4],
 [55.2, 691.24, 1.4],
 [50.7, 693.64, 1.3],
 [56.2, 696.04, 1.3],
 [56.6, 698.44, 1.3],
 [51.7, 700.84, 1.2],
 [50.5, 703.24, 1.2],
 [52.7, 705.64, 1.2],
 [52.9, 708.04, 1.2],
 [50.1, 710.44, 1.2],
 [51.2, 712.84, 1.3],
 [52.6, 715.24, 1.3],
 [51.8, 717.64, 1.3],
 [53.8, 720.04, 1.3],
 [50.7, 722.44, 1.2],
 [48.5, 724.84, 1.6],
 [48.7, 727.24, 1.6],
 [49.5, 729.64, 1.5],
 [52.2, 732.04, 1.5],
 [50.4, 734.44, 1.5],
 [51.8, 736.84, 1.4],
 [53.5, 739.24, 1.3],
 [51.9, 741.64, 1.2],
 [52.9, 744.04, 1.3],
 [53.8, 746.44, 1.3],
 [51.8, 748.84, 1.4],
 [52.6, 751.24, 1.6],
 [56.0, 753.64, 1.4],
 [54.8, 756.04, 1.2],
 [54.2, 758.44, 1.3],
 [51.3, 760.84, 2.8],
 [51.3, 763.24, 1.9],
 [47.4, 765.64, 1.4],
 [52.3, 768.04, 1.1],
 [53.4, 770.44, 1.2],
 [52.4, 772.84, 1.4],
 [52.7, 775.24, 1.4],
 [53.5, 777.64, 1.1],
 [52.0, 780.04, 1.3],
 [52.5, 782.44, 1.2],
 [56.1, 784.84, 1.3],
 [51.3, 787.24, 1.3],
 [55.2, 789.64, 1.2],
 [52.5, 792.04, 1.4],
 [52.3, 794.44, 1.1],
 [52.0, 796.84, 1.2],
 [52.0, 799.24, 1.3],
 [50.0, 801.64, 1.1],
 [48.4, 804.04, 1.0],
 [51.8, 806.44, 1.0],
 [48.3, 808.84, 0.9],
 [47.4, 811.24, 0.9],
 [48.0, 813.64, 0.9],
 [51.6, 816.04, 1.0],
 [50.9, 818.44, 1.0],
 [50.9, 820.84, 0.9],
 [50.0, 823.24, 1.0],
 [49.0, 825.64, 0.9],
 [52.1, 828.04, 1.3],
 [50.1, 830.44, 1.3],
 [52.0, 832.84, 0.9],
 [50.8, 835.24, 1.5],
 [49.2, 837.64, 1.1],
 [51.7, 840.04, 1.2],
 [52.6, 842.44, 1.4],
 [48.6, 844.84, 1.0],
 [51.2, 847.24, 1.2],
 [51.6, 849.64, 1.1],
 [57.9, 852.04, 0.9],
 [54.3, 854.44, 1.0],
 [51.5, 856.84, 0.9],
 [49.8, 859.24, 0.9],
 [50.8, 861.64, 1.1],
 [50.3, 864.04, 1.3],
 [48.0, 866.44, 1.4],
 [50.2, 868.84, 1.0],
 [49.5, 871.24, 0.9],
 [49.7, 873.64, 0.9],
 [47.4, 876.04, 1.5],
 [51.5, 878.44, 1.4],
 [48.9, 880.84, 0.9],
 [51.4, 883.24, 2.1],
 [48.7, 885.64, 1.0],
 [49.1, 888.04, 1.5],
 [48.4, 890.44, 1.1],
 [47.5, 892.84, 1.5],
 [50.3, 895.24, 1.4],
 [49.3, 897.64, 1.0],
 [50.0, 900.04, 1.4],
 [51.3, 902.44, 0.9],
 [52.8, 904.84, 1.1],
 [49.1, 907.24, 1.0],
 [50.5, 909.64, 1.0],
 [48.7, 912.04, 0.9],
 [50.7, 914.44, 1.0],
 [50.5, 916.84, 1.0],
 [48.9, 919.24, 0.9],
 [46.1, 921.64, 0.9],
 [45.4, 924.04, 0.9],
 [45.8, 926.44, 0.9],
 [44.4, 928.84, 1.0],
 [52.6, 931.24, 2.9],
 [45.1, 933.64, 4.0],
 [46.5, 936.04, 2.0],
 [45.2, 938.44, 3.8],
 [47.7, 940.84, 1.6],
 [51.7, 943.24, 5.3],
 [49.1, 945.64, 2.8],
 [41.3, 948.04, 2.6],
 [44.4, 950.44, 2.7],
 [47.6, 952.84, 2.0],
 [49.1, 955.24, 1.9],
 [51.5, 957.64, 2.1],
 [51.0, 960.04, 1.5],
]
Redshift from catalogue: 0.30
